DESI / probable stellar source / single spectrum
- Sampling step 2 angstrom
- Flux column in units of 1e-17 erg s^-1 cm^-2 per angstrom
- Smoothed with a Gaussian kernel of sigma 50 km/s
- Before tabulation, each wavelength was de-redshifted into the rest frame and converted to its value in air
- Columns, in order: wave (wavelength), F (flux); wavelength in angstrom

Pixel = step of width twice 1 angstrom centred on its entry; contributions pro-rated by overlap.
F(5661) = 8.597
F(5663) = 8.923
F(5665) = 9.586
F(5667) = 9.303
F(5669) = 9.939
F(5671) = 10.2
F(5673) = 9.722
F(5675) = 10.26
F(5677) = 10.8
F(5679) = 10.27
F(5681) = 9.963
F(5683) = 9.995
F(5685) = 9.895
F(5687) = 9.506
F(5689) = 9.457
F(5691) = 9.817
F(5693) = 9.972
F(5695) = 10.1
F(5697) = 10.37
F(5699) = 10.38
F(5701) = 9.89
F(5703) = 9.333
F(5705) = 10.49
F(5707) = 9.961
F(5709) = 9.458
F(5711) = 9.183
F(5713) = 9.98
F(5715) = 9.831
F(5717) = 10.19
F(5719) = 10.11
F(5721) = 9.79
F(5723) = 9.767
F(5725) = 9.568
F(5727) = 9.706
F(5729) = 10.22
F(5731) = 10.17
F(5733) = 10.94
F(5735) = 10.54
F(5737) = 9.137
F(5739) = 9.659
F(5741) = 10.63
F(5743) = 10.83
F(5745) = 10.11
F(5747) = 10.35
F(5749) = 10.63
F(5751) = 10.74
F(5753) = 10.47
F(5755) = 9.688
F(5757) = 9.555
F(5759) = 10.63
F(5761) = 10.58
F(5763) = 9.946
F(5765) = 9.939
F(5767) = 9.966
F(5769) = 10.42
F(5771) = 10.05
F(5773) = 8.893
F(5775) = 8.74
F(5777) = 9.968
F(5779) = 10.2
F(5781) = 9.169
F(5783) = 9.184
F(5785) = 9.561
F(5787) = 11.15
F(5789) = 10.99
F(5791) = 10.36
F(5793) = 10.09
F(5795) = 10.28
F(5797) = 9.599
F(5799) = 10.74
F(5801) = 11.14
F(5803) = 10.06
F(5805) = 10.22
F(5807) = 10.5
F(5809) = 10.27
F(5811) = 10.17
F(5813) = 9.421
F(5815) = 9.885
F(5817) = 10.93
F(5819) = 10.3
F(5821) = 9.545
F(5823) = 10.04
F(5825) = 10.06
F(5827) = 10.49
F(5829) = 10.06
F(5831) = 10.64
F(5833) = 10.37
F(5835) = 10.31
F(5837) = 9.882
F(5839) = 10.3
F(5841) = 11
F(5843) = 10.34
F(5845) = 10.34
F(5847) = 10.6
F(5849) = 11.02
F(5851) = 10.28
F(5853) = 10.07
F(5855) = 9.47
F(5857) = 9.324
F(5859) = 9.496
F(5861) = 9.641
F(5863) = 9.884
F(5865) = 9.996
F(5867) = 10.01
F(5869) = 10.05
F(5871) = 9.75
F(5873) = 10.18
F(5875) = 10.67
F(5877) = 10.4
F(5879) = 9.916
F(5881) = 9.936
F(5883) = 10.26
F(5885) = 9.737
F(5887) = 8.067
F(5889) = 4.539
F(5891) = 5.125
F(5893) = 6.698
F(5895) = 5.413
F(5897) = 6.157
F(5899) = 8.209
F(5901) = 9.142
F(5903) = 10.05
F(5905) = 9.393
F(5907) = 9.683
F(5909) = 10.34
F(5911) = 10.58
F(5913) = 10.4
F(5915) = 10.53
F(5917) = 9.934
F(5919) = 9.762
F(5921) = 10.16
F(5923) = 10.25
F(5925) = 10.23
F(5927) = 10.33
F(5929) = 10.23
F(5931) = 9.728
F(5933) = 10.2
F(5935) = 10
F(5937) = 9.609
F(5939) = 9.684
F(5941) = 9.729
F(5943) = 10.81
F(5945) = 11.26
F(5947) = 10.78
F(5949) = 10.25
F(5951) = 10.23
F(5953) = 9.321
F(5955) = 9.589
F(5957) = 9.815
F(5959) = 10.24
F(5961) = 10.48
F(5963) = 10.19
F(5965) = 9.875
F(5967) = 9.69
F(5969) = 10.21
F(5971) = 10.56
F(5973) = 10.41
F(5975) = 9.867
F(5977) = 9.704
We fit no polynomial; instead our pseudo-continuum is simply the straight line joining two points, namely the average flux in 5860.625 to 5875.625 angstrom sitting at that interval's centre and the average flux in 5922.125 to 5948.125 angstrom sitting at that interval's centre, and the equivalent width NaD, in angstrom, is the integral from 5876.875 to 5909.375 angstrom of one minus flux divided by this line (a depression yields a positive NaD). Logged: 5.7 angstrom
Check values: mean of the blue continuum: 10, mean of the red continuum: 10.2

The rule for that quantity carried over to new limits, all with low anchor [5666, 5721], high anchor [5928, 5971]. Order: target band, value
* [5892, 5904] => 2.9 angstrom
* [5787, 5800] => -0.5 angstrom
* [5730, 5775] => -0.8 angstrom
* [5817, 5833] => -0.3 angstrom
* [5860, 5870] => 0.1 angstrom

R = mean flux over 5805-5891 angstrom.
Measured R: 9.9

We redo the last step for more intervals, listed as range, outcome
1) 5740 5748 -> 10.5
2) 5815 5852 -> 10.3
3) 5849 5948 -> 9.53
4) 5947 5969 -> 10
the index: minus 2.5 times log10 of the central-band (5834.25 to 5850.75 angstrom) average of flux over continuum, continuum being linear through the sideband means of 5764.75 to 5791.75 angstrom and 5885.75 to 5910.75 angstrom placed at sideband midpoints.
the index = -0.189 mag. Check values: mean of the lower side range 9.89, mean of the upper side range 7.84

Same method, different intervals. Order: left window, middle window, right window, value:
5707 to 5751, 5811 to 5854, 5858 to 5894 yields -0.10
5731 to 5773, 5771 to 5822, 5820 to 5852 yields 0.02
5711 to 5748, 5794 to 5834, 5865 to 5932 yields -0.06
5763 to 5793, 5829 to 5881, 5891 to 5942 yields -0.06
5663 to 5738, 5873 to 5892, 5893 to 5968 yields 0.11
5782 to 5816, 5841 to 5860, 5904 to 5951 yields 0.00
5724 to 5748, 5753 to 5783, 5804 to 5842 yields 0.04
